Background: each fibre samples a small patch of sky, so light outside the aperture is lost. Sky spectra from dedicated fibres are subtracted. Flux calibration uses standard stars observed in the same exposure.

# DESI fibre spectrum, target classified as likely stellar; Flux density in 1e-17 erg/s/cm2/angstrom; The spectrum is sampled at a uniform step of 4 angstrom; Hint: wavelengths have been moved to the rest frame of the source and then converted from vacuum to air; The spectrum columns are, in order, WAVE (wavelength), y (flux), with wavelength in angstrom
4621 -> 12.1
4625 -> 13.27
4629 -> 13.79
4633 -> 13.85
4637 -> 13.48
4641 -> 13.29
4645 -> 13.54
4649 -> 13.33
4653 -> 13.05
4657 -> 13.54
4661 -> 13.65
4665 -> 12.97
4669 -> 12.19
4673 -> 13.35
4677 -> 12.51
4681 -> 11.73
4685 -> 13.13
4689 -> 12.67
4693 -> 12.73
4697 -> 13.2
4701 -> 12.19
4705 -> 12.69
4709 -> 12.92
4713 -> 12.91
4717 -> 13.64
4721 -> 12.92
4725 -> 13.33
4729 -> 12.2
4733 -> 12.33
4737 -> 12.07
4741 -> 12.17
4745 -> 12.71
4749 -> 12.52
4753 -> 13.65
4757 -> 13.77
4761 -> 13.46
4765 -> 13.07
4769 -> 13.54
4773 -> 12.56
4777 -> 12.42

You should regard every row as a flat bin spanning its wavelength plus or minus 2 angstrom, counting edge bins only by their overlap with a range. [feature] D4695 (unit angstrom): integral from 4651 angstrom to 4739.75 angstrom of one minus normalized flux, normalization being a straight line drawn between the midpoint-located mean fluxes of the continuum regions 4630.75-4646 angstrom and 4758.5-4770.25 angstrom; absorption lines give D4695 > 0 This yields 4.31 angstrom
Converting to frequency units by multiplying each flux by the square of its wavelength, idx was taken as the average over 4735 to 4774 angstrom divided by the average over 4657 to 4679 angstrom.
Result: 1.04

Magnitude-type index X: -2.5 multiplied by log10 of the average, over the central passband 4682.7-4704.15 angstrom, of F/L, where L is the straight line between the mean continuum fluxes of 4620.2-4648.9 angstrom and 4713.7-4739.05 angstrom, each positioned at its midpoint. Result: 0.02 mag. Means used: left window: 13.4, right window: 12.8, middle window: 12.8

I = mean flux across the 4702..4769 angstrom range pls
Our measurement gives 12.9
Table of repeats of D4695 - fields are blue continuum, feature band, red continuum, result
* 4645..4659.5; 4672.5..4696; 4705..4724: 0.96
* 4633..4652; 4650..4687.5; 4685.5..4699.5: 0.66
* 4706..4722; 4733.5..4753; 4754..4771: 1.20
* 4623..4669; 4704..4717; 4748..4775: 0.32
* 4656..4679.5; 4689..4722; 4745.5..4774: 0.50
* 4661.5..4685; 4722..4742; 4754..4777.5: 0.85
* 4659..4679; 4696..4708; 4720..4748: 0.05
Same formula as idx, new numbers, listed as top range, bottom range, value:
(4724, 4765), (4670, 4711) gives 1.03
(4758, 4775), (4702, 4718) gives 1.04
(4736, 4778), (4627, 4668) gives 1.01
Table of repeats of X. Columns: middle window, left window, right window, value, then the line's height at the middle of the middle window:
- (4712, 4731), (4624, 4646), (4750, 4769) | 0.04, 13.5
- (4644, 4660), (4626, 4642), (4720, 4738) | 0.00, 13.4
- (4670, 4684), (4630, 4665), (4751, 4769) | 0.08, 13.5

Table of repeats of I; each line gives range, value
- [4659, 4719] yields 12.8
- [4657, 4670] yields 13.1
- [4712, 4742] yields 12.7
